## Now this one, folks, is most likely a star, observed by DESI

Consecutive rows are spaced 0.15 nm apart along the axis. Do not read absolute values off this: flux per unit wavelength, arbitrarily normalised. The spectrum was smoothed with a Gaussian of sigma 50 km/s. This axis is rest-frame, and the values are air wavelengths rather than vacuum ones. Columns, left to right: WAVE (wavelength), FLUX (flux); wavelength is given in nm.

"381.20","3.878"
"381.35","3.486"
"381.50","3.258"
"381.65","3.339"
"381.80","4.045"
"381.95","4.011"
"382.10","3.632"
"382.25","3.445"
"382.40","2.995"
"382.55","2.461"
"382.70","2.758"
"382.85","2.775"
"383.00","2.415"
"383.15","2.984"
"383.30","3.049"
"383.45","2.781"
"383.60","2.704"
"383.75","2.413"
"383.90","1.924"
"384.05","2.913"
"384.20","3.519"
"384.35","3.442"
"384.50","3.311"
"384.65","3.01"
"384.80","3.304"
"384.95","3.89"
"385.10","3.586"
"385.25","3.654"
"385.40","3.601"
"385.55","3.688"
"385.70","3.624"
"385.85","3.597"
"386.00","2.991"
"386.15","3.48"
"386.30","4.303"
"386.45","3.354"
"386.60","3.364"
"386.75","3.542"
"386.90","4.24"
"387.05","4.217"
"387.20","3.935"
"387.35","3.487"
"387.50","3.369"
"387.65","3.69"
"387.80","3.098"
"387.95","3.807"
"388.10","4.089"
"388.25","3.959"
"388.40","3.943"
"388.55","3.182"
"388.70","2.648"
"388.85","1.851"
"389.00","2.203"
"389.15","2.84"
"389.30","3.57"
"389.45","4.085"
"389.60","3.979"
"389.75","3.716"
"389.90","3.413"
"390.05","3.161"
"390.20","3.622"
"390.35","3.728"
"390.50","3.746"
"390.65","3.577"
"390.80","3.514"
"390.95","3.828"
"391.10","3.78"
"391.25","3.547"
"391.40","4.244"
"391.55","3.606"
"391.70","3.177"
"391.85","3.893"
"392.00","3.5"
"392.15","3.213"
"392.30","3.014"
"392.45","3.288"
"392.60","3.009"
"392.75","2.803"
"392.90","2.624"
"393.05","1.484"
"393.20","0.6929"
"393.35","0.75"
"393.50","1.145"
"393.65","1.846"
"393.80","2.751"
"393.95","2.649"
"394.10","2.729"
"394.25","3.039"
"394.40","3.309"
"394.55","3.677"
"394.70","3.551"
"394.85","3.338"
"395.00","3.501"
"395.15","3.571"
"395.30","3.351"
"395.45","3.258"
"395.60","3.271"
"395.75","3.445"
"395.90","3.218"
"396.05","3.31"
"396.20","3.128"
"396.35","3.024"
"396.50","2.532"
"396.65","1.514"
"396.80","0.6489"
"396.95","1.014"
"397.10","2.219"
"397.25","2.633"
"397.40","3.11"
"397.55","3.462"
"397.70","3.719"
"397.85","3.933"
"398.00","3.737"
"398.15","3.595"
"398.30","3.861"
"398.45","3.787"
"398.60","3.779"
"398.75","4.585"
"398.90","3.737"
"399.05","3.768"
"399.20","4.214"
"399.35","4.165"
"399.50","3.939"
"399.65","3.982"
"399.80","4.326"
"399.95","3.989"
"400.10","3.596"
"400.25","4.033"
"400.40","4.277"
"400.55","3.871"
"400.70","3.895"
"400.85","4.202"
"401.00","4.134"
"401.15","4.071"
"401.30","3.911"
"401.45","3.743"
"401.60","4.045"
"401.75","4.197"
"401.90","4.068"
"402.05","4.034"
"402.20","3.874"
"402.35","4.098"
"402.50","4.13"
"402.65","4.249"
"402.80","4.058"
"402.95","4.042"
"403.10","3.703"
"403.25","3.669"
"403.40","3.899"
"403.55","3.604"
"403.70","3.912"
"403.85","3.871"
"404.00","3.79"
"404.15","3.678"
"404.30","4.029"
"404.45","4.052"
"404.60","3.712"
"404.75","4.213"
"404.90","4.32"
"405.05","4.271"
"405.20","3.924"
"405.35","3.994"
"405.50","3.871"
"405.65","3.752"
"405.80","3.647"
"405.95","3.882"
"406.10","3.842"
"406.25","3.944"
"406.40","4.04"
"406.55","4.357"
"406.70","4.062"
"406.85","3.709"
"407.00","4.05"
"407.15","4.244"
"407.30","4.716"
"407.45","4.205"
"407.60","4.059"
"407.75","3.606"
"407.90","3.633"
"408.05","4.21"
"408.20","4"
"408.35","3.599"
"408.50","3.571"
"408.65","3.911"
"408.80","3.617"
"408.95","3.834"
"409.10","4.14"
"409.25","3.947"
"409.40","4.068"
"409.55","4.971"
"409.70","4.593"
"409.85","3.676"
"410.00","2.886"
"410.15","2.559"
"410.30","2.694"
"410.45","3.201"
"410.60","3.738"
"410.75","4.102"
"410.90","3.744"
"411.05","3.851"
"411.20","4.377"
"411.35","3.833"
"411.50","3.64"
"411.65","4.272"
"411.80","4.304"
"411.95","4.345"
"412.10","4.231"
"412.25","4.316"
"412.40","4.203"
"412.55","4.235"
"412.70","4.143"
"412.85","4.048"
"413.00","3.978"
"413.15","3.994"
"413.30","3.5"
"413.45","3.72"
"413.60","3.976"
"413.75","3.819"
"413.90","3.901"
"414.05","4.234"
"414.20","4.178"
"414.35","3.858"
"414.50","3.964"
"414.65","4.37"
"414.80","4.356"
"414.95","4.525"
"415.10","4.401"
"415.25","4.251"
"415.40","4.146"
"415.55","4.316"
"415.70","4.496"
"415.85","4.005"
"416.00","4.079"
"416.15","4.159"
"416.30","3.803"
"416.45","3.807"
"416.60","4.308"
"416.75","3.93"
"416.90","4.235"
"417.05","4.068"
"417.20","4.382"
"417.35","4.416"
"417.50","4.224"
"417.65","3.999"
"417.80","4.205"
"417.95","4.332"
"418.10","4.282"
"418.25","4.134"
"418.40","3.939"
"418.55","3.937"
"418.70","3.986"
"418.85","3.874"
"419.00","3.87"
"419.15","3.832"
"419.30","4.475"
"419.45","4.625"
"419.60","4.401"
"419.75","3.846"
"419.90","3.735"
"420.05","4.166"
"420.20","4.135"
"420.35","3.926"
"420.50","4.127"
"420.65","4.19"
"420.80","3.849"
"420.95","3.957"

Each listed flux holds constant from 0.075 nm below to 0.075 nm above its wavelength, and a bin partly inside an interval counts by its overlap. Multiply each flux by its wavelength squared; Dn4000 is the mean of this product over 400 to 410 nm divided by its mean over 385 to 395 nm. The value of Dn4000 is 1.31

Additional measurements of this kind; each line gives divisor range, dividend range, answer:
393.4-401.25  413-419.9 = 1.35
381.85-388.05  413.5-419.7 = 1.46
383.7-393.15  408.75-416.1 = 1.33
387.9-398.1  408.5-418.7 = 1.45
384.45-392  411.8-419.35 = 1.33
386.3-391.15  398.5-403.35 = 1.21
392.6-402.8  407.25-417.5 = 1.29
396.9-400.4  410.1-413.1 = 1.14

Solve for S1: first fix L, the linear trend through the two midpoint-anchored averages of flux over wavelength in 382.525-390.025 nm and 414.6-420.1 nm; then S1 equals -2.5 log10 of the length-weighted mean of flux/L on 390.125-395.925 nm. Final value 0.14 mag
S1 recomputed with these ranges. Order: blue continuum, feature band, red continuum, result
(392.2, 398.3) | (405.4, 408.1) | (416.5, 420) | -0.15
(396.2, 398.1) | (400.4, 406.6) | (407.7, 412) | -0.22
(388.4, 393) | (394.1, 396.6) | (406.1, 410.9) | 0.07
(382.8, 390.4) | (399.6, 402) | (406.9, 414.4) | -0.09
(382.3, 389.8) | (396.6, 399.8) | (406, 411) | 0.08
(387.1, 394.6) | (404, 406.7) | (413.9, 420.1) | -0.07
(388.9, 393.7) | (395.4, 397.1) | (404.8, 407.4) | 0.31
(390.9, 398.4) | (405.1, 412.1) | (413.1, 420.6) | -0.07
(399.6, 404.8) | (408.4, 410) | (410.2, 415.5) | 0.01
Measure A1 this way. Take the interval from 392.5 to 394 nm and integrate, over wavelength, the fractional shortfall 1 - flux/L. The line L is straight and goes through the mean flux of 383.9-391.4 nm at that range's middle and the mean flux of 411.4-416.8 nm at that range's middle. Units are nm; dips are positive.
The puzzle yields 0.68 nm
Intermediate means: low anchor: 3.5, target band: 1.99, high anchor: 4.11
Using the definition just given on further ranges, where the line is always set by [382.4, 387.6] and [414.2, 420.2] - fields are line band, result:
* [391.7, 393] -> 0.128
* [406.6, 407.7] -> -0.075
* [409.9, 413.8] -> 0.167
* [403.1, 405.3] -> -0.069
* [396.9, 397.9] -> 0.201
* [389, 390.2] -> -0.019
